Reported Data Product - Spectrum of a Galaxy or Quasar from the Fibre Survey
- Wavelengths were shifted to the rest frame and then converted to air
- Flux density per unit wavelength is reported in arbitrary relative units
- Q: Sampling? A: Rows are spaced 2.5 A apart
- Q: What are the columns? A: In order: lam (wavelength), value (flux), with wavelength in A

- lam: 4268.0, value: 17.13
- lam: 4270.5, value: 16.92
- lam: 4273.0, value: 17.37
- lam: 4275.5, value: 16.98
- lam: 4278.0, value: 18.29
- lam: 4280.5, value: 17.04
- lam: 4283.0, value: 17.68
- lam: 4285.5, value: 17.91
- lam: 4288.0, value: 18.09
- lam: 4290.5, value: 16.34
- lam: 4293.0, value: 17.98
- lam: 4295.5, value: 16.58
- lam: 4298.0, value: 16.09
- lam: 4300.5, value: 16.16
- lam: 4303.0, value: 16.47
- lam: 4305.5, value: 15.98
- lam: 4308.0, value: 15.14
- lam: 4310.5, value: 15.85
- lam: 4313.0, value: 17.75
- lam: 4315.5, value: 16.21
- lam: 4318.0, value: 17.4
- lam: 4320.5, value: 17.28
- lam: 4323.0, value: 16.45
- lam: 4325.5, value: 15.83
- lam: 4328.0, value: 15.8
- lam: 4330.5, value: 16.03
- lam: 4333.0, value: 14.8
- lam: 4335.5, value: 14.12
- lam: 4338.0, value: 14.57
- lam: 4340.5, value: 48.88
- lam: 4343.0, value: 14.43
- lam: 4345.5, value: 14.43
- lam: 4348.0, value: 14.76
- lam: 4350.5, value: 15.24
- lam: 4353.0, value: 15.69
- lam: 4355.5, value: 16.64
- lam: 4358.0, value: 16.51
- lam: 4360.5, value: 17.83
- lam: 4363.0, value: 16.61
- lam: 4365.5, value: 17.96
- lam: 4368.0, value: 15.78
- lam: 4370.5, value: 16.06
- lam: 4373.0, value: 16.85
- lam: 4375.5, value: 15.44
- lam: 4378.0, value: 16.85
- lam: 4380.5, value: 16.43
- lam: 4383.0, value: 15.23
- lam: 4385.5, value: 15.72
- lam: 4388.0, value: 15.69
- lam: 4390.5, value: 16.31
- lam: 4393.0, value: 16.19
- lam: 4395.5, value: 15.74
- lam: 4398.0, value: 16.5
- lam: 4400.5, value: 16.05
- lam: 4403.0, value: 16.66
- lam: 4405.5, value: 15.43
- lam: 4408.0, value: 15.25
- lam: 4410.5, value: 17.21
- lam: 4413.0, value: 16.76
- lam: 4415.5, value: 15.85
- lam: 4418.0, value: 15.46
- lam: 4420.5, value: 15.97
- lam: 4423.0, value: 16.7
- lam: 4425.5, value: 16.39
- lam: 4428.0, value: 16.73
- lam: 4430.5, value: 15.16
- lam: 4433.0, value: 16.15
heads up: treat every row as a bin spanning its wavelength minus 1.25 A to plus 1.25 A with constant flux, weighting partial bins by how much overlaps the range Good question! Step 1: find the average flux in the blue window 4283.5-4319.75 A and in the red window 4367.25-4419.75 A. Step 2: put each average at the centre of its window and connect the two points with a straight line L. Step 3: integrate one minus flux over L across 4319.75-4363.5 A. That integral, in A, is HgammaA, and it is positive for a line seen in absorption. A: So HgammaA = -3.0 A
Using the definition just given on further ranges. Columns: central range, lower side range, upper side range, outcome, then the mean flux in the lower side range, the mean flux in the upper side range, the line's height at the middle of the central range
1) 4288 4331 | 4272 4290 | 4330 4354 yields 3.5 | 17.6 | 18.4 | 18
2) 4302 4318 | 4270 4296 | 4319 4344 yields 1.7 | 17.4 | 18.8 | 18.2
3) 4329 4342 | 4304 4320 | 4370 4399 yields -4.1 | 16.4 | 16.1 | 16.3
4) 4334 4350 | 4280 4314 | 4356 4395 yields -3.2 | 16.8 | 16.4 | 16.5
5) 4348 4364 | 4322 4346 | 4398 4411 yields 1.4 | 18.7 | 16.1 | 17.9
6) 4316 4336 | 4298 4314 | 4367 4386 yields 0.1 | 16.2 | 16.1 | 16.2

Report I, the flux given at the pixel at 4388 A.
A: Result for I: 15.69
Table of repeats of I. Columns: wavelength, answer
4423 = 16.7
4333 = 14.8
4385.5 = 15.72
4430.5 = 15.16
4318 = 17.4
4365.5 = 17.96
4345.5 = 14.43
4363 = 16.61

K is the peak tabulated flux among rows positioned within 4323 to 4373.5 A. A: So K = 48.88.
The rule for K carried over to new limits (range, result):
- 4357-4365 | 17.83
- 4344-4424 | 17.96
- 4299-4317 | 17.75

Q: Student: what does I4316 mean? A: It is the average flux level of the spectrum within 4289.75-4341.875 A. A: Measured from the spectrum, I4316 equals 17.7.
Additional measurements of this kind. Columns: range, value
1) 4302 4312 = 15.9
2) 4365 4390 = 16.2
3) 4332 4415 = 16.9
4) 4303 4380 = 17.1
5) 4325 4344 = 19.5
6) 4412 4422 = 16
